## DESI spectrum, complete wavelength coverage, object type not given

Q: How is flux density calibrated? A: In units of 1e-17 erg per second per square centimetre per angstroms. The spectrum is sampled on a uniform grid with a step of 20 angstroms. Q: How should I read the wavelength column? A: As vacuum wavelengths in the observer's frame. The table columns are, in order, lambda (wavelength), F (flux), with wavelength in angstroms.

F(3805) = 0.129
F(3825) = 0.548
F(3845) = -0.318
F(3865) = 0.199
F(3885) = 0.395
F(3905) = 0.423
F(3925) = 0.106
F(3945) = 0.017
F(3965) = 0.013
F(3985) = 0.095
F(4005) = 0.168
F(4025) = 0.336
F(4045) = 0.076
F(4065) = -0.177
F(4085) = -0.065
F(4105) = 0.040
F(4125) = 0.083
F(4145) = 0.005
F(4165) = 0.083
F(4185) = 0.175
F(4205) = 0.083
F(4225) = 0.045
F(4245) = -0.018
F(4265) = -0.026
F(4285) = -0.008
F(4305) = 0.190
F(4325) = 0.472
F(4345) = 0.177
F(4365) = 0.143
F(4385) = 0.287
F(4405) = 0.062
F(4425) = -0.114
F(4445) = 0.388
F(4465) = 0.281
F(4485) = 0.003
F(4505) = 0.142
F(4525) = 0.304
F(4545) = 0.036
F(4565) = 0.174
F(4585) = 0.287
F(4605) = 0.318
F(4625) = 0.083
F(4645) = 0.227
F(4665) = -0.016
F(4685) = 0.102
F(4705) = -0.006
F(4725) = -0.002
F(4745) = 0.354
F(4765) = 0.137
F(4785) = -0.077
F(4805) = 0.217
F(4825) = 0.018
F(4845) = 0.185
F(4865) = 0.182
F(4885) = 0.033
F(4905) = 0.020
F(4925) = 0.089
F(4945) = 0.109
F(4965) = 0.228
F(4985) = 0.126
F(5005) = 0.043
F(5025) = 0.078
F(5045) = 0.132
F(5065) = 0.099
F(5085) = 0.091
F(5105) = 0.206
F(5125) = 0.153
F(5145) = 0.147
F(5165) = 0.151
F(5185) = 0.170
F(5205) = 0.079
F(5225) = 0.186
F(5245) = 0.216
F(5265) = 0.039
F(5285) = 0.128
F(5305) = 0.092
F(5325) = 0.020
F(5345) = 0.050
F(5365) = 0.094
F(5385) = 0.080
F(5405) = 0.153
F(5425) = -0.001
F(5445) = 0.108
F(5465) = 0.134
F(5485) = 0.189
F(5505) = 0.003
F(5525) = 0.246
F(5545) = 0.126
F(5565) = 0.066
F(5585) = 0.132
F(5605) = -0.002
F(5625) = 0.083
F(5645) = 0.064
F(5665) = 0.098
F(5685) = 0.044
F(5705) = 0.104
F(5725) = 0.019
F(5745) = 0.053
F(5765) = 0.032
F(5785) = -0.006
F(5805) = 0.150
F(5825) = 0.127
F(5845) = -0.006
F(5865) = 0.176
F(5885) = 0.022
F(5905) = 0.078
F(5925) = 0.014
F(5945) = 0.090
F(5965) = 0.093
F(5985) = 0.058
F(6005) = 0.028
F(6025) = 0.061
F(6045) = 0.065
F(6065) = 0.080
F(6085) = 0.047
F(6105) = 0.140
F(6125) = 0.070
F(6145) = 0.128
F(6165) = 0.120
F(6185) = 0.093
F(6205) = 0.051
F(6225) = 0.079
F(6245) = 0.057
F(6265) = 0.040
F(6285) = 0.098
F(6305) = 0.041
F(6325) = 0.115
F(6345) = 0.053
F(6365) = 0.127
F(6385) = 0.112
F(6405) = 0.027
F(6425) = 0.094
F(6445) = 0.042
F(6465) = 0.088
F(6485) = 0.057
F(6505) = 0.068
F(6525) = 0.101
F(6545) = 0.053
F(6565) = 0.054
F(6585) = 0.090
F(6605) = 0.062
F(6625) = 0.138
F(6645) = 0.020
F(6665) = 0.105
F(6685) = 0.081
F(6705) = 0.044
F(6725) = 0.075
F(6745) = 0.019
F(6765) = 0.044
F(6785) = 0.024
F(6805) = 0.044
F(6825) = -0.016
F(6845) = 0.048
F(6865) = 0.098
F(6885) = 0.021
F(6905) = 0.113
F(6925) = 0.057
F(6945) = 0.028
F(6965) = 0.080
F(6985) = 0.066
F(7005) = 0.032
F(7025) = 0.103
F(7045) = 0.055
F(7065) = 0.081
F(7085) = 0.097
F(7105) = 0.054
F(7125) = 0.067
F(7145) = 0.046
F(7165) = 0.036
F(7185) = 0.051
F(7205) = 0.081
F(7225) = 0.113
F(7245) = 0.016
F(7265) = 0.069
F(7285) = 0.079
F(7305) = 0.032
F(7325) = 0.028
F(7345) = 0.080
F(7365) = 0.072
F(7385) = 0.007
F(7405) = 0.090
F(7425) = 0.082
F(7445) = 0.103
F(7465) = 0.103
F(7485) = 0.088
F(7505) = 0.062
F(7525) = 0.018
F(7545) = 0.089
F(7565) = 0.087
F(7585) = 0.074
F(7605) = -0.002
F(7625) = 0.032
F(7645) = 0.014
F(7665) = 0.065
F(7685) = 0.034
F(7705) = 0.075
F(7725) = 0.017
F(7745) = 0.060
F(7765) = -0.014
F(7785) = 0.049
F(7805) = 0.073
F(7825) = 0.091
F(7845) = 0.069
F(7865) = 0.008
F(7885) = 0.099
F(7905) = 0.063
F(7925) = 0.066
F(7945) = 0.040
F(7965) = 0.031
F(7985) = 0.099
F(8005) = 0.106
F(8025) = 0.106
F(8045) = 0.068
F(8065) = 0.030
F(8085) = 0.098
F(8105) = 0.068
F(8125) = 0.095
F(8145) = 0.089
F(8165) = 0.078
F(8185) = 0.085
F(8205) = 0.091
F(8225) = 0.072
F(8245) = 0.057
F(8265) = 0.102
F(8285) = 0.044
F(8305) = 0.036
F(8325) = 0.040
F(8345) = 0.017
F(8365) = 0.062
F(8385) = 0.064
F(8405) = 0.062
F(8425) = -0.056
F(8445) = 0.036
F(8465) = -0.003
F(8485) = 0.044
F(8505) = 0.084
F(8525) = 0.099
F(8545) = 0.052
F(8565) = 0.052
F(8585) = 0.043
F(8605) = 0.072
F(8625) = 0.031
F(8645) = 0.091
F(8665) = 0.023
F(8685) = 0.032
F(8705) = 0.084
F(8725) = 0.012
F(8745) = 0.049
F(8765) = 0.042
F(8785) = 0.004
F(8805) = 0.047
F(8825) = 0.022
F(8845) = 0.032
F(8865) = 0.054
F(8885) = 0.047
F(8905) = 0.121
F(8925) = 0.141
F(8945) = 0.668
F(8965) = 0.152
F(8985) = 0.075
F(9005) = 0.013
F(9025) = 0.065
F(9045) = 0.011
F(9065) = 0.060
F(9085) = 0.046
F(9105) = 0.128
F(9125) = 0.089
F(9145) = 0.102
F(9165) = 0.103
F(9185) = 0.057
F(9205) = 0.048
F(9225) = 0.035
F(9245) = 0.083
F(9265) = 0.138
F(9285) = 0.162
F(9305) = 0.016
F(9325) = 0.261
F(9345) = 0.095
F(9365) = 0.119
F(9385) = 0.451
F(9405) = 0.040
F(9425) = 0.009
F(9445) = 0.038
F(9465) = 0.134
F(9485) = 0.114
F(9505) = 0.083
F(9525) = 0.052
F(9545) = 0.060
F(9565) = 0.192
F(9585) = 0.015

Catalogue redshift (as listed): 1.40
